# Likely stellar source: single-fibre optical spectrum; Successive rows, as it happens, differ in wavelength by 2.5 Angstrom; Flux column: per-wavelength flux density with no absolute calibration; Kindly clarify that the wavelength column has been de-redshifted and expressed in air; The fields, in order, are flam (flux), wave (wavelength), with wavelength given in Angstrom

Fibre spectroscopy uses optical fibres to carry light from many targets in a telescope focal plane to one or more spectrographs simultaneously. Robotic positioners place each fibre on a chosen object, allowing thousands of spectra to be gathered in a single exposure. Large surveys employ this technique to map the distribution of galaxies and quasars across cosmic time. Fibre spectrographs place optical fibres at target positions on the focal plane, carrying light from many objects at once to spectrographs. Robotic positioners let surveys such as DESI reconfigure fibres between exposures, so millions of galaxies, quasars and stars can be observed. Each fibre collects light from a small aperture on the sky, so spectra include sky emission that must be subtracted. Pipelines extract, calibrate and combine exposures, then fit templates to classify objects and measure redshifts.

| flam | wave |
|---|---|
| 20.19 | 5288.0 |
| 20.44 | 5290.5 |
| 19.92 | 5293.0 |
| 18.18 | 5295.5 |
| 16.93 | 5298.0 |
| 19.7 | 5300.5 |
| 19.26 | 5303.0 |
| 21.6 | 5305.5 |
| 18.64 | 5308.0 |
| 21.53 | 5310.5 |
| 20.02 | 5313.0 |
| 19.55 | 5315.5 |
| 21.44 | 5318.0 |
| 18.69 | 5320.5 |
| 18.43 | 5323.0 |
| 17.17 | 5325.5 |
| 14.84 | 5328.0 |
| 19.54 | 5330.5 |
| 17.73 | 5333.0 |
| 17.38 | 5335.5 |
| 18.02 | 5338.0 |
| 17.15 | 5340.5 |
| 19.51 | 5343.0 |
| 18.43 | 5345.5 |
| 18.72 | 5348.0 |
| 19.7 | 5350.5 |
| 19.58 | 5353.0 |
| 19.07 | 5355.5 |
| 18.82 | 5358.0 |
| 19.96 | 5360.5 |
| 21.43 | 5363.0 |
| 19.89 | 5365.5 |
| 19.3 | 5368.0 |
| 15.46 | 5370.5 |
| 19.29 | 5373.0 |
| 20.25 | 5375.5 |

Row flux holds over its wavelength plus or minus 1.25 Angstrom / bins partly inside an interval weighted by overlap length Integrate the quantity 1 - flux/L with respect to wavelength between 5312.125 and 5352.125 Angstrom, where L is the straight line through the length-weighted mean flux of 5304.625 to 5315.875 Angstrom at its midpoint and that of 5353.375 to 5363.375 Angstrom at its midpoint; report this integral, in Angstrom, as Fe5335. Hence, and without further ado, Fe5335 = 3.0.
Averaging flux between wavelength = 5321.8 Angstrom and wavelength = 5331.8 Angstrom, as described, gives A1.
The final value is 17.5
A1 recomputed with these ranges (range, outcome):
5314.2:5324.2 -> 19.5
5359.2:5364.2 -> 20.7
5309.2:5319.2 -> 20.6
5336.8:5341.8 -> 17.6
